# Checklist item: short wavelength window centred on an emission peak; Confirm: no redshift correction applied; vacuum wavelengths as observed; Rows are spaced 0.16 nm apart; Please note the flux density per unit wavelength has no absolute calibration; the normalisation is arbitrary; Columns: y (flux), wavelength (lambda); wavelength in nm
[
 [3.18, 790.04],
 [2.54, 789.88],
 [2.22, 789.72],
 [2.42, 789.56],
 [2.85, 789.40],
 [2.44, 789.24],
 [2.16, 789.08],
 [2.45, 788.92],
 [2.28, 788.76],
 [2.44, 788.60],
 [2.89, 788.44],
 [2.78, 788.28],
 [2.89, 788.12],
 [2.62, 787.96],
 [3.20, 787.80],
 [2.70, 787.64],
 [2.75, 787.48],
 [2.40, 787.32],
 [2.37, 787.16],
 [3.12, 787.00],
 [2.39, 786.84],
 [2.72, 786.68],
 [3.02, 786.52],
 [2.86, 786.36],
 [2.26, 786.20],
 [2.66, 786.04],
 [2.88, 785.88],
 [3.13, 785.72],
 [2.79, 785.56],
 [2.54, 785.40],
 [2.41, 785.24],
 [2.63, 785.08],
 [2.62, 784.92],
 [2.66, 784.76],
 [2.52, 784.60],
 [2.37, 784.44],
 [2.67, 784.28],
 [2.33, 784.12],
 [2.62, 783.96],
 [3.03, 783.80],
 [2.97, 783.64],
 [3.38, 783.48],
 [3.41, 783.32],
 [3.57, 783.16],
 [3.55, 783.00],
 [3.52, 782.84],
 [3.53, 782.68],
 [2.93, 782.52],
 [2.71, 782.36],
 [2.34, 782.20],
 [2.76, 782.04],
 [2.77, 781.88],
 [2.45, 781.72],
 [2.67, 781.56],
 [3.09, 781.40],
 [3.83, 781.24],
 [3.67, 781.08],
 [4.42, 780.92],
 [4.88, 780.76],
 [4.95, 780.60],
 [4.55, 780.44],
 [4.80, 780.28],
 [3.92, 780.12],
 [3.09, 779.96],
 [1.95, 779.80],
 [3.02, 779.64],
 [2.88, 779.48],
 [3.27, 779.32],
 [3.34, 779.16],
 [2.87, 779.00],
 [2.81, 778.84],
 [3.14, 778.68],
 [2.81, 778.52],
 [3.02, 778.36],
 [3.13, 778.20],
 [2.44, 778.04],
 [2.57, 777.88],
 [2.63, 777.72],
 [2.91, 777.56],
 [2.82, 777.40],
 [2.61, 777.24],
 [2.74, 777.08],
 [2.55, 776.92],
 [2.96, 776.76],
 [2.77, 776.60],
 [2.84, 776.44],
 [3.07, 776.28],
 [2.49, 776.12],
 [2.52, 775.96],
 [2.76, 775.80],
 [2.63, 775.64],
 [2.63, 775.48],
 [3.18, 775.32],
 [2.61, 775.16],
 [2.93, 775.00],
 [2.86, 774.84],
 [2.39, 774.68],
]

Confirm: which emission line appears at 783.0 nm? [N II]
